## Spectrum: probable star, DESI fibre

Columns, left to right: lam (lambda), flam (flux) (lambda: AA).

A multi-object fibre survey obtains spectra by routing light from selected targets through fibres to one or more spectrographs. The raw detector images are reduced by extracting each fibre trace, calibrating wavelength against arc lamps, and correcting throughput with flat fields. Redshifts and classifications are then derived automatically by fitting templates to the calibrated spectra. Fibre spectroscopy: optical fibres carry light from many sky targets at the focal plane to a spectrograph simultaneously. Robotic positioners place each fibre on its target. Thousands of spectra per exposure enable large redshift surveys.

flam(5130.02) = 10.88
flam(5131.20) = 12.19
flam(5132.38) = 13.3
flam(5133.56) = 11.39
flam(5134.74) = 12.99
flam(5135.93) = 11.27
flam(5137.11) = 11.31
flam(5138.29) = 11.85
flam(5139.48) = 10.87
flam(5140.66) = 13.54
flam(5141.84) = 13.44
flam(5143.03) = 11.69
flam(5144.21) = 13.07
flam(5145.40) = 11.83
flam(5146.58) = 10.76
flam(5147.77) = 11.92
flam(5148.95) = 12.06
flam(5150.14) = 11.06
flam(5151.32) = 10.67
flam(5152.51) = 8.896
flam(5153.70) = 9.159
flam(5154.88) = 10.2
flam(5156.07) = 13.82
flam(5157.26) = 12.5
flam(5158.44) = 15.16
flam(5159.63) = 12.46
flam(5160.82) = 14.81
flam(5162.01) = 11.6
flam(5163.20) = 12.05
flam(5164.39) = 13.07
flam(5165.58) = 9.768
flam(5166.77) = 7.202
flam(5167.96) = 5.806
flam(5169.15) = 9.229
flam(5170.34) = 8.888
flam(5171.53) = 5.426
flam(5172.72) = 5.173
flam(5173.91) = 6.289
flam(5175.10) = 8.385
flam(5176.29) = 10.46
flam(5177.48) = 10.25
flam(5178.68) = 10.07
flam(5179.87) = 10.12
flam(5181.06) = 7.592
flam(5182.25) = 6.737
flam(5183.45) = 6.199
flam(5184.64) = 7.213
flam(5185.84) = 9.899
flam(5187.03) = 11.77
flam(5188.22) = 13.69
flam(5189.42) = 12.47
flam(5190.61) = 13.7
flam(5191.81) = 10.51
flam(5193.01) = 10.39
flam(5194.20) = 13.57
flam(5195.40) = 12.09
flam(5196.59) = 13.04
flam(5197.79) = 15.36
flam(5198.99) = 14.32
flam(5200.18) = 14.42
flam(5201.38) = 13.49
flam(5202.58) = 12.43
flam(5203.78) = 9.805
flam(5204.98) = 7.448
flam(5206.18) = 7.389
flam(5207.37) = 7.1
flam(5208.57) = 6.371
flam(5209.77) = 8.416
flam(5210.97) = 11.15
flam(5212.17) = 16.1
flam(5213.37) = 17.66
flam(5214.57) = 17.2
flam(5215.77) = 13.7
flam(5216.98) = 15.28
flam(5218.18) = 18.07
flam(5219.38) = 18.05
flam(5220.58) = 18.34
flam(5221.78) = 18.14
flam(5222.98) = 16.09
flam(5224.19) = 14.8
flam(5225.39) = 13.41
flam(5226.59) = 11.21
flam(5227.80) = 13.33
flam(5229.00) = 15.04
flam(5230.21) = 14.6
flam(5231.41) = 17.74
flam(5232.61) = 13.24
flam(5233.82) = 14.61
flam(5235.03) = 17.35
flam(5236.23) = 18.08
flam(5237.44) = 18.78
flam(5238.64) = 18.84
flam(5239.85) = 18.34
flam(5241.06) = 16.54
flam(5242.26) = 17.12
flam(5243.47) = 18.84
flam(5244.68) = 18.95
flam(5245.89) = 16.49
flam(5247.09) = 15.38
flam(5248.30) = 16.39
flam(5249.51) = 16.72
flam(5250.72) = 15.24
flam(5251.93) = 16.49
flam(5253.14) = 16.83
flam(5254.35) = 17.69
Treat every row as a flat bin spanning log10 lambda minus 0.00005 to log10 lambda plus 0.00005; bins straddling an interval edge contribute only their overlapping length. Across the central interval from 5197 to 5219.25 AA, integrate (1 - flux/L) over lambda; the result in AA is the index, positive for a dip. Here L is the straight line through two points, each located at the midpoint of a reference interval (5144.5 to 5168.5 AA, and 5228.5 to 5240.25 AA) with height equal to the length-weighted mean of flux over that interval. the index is 3.3 AA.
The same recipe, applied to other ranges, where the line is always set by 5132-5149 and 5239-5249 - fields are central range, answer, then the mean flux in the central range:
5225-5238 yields 1.1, 15.2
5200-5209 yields 3.3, 9.65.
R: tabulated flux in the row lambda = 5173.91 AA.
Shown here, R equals 6.289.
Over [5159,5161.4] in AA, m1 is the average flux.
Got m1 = 13.6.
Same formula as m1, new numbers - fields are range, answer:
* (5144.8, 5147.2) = 11.3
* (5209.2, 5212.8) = 12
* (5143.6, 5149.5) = 11.9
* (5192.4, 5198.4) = 12.9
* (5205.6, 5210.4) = 7.35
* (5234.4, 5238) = 18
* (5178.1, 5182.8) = 8.66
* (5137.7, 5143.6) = 12.3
